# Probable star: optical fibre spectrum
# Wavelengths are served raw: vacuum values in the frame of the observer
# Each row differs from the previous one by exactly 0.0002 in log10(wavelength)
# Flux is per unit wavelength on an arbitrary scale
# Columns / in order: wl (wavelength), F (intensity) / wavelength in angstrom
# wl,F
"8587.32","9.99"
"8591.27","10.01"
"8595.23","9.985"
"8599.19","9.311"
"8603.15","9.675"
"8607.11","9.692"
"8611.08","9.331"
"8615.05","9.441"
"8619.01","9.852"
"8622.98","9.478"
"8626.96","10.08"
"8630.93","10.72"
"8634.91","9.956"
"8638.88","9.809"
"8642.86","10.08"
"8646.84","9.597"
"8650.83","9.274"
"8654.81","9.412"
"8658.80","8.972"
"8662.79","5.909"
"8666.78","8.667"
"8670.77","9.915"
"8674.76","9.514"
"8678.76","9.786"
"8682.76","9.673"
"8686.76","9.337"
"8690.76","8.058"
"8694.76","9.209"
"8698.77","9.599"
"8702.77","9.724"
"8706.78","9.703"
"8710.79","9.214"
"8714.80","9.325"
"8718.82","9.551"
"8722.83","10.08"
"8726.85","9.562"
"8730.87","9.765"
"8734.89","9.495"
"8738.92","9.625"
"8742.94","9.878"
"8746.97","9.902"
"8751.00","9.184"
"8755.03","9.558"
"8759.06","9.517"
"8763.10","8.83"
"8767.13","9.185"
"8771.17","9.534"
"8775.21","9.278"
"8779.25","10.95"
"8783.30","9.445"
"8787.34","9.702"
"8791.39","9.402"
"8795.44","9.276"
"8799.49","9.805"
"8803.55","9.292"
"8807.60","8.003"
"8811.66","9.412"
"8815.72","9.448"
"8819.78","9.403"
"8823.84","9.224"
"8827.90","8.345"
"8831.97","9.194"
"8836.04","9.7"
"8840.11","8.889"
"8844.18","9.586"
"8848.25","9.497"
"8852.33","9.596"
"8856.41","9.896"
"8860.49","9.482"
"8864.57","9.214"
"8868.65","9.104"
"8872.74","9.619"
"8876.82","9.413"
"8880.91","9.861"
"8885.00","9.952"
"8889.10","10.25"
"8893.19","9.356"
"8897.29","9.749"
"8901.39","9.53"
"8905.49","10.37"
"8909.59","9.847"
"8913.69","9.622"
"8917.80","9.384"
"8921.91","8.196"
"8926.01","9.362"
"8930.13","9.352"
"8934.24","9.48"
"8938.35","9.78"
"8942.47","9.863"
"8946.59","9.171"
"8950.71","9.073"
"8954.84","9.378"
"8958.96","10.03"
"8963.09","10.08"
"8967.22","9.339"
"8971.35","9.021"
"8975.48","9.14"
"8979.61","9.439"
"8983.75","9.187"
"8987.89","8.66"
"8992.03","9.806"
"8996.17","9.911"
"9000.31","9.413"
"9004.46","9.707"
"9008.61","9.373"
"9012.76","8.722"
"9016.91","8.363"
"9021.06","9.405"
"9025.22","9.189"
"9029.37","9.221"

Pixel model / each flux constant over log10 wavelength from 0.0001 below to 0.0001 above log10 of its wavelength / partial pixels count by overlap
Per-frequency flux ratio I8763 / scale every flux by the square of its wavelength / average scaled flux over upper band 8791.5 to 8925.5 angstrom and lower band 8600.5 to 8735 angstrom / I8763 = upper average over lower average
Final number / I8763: 1.04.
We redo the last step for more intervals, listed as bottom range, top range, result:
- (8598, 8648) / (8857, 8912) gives 1.05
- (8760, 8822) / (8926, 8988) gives 1.04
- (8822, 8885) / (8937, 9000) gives 1.03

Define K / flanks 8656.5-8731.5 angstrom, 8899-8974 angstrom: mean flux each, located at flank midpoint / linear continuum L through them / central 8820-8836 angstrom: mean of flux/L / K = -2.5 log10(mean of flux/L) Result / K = 0.04 mag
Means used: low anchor 9.23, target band 9.07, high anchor 9.49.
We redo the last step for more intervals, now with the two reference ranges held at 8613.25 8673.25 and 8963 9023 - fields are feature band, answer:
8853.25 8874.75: -0.016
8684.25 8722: 0.006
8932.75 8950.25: -0.027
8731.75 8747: -0.037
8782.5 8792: -0.022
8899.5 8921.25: -0.039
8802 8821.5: 0.029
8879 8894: -0.065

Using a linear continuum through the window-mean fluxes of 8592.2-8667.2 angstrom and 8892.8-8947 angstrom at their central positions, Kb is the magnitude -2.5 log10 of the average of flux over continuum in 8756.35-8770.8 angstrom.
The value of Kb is 0.03 mag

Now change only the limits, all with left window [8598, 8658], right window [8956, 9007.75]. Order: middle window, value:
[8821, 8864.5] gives 0.03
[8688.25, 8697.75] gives 0.11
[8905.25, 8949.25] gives 0.01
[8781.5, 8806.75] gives 0.02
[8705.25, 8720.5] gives 0.02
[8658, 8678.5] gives 0.12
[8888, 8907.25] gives -0.03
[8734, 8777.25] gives 0.02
